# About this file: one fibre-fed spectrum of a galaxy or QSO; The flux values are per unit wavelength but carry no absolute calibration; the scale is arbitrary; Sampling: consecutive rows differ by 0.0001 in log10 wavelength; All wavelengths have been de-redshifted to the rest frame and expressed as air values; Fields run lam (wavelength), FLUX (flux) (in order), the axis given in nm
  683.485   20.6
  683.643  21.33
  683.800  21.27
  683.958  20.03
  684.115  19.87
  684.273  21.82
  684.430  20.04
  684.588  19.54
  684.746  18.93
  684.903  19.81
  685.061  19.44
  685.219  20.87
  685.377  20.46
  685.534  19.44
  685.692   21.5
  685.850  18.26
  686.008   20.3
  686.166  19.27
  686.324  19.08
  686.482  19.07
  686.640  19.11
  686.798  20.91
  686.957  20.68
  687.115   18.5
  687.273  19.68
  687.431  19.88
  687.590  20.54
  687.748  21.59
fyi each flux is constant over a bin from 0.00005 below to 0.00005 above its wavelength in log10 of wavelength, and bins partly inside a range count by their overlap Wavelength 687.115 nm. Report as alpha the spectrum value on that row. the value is 18.5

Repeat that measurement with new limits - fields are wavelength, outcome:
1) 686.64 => 19.11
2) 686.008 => 20.3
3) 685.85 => 18.26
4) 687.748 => 21.59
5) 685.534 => 19.44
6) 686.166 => 19.27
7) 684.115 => 19.87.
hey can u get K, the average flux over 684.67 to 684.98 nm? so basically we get 19.4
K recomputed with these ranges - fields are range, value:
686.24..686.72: 19.1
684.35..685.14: 19.6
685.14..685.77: 20.6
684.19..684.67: 20.4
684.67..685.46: 19.9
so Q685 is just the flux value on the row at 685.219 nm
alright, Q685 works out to 20.87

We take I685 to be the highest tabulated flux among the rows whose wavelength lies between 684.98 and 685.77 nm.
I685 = 21.5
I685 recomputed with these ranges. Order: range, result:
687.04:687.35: 19.68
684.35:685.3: 20.87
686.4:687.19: 20.91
